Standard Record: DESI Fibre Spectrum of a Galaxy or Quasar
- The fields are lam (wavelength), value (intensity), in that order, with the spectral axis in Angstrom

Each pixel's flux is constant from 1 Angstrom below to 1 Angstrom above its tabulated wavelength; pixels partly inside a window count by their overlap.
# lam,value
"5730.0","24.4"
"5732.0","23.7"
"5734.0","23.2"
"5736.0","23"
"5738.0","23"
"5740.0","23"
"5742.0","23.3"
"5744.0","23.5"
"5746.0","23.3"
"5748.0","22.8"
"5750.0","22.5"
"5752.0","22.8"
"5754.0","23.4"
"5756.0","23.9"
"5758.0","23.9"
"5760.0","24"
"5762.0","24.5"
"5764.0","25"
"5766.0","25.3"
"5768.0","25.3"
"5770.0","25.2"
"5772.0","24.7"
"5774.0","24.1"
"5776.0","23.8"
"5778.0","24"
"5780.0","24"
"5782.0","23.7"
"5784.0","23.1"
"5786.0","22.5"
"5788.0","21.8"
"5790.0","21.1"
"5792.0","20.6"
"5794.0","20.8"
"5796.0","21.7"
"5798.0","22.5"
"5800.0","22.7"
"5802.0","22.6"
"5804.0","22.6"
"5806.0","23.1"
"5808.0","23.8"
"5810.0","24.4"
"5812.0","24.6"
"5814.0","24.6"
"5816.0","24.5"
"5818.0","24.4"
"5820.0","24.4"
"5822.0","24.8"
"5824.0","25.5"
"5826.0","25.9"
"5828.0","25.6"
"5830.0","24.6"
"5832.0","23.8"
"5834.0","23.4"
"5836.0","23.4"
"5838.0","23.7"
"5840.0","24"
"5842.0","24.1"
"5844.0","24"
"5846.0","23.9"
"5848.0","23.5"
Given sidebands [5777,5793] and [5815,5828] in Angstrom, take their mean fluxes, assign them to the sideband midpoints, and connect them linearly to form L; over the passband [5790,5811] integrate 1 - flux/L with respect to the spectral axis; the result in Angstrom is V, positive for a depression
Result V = 1.07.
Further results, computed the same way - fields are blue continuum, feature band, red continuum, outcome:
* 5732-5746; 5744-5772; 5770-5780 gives -0.3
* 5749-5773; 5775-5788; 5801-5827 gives 0.4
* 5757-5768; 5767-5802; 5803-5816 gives 1.8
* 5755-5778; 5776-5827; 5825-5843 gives 2.1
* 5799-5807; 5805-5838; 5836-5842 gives -1.6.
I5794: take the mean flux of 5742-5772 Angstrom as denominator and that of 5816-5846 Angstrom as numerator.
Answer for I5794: 1.02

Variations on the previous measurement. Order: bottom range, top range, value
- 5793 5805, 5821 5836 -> 1.12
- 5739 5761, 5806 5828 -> 1.06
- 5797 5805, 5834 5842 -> 1.05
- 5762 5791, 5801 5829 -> 1.02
